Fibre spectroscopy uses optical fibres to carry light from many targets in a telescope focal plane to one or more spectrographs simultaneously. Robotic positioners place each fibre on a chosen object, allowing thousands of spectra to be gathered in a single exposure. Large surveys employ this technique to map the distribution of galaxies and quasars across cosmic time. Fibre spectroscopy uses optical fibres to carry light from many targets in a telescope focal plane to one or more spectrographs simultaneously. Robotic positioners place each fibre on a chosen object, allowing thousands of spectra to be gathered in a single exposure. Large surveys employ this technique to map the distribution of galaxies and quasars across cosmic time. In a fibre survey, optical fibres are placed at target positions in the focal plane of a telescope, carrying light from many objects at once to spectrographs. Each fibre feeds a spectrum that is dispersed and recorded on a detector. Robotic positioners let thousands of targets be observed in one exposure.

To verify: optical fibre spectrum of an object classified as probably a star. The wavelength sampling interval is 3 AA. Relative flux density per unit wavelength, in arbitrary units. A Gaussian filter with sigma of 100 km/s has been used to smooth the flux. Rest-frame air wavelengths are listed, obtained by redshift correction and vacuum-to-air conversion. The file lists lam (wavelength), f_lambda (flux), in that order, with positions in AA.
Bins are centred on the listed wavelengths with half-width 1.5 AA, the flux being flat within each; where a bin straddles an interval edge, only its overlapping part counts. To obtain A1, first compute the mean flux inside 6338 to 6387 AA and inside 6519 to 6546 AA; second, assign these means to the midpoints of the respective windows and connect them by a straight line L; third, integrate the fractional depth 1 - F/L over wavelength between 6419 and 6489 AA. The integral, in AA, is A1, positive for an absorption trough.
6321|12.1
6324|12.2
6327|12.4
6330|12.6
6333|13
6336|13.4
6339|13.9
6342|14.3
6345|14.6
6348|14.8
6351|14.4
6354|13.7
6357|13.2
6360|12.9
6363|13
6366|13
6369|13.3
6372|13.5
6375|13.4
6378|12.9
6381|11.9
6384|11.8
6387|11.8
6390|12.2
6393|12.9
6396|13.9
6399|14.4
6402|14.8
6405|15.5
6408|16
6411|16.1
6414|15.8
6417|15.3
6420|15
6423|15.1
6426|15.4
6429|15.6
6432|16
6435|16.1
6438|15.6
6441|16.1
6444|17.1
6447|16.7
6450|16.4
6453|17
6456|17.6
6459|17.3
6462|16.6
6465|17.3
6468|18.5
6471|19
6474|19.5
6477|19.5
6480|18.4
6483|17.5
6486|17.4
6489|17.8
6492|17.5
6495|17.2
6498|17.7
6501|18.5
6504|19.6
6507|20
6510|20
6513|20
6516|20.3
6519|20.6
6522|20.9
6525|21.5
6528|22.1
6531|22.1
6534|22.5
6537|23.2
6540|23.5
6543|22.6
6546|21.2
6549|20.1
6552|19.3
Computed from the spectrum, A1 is 4.2 AA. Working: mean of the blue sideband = 13.4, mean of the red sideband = 22.1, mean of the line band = 17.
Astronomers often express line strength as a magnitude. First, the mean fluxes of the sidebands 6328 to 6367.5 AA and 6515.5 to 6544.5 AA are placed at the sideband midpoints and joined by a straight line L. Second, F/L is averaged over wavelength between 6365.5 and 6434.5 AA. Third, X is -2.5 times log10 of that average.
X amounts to 0.13 mag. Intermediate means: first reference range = 13.6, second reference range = 22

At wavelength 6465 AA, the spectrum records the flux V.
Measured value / 17.3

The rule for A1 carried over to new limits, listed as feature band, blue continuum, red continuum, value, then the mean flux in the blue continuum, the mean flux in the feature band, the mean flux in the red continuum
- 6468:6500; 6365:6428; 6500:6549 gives 1.18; 14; 18.2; 21.2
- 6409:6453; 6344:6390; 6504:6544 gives 1.58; 13.2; 15.9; 21.4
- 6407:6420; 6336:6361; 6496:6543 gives 0.69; 14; 15.7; 20.9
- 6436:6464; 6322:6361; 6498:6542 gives 2.05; 13.5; 16.7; 21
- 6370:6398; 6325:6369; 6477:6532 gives 4.00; 13.5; 12.7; 19.4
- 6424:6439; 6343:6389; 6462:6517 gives 0.31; 13.2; 15.7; 18.6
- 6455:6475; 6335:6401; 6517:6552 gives 0.31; 13.3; 17.9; 21.7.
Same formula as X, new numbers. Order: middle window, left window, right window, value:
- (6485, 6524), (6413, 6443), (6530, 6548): 0.070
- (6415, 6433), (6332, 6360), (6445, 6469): 0.054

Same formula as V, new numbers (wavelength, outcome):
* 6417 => 15.3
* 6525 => 21.5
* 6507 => 20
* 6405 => 15.5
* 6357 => 13.2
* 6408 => 16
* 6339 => 13.9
